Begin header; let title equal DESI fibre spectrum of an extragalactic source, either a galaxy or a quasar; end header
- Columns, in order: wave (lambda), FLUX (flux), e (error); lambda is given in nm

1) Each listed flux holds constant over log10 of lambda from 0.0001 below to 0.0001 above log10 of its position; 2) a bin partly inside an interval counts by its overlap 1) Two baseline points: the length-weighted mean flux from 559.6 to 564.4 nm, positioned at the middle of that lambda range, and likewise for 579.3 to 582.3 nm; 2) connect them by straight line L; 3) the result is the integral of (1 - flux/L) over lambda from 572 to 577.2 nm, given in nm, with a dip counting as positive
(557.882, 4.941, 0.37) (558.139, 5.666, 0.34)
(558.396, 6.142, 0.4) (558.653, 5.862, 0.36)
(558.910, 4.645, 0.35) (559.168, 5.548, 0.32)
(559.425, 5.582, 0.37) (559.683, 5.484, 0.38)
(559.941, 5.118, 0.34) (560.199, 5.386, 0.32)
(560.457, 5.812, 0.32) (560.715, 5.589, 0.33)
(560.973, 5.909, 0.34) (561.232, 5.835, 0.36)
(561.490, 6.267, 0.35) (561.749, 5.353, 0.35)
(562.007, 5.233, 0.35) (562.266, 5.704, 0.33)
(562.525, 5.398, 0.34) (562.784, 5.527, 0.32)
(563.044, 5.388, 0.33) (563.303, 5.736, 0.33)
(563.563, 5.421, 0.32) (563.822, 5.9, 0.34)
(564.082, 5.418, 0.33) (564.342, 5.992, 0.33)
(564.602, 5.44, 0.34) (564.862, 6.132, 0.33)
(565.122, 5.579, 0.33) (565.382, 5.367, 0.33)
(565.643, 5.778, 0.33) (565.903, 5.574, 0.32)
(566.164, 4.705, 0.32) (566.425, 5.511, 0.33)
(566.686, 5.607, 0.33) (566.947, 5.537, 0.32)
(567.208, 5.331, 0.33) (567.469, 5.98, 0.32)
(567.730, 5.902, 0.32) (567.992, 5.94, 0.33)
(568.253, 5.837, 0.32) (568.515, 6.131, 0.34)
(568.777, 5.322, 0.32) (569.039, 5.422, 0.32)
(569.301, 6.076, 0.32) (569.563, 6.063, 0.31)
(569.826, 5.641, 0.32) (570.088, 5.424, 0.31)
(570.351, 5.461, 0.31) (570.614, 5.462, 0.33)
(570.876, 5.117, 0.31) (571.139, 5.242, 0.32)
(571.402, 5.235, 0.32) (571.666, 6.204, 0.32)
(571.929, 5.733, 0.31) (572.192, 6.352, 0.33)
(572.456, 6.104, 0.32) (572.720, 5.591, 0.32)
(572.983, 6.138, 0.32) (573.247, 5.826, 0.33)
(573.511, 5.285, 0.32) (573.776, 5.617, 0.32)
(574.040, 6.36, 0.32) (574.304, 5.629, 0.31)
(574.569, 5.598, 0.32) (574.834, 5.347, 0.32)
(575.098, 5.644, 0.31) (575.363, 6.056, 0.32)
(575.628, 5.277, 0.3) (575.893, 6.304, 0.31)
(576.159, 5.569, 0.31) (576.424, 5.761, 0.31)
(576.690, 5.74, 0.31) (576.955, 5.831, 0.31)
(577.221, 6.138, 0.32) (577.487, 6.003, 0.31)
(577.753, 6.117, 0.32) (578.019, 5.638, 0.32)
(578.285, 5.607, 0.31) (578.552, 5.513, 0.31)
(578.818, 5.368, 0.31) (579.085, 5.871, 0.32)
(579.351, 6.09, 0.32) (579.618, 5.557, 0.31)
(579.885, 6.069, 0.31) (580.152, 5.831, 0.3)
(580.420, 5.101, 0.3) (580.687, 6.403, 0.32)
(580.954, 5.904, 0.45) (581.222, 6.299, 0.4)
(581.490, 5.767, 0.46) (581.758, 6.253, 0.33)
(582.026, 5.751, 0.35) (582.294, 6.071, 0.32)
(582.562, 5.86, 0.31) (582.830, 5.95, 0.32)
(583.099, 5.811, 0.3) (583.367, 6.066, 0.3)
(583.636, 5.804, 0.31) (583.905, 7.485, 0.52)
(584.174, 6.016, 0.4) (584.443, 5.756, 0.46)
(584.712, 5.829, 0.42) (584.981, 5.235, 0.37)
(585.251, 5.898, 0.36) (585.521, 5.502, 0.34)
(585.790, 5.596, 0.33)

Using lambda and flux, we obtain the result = 0.01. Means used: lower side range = 5.6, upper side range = 5.91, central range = 5.8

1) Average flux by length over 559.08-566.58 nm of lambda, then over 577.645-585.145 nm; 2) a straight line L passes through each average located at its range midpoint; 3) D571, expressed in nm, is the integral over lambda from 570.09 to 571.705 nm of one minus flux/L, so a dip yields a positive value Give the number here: 0.086 nm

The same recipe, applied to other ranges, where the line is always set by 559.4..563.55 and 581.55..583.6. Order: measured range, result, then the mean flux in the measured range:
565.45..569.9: 0.02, 5.66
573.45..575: 0.04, 5.66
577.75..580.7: 0.09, 5.72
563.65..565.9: -0.02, 5.69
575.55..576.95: 0.02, 5.76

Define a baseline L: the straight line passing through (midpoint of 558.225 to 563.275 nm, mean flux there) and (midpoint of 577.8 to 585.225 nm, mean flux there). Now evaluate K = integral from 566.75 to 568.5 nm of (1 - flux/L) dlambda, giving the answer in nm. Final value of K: -0.030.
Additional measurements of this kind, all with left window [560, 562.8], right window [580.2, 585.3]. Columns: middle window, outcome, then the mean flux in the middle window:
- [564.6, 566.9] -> 0.069 nm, 5.53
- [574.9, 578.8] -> 0.059 nm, 5.78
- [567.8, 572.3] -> 0.061 nm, 5.69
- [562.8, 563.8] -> 0.018 nm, 5.56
